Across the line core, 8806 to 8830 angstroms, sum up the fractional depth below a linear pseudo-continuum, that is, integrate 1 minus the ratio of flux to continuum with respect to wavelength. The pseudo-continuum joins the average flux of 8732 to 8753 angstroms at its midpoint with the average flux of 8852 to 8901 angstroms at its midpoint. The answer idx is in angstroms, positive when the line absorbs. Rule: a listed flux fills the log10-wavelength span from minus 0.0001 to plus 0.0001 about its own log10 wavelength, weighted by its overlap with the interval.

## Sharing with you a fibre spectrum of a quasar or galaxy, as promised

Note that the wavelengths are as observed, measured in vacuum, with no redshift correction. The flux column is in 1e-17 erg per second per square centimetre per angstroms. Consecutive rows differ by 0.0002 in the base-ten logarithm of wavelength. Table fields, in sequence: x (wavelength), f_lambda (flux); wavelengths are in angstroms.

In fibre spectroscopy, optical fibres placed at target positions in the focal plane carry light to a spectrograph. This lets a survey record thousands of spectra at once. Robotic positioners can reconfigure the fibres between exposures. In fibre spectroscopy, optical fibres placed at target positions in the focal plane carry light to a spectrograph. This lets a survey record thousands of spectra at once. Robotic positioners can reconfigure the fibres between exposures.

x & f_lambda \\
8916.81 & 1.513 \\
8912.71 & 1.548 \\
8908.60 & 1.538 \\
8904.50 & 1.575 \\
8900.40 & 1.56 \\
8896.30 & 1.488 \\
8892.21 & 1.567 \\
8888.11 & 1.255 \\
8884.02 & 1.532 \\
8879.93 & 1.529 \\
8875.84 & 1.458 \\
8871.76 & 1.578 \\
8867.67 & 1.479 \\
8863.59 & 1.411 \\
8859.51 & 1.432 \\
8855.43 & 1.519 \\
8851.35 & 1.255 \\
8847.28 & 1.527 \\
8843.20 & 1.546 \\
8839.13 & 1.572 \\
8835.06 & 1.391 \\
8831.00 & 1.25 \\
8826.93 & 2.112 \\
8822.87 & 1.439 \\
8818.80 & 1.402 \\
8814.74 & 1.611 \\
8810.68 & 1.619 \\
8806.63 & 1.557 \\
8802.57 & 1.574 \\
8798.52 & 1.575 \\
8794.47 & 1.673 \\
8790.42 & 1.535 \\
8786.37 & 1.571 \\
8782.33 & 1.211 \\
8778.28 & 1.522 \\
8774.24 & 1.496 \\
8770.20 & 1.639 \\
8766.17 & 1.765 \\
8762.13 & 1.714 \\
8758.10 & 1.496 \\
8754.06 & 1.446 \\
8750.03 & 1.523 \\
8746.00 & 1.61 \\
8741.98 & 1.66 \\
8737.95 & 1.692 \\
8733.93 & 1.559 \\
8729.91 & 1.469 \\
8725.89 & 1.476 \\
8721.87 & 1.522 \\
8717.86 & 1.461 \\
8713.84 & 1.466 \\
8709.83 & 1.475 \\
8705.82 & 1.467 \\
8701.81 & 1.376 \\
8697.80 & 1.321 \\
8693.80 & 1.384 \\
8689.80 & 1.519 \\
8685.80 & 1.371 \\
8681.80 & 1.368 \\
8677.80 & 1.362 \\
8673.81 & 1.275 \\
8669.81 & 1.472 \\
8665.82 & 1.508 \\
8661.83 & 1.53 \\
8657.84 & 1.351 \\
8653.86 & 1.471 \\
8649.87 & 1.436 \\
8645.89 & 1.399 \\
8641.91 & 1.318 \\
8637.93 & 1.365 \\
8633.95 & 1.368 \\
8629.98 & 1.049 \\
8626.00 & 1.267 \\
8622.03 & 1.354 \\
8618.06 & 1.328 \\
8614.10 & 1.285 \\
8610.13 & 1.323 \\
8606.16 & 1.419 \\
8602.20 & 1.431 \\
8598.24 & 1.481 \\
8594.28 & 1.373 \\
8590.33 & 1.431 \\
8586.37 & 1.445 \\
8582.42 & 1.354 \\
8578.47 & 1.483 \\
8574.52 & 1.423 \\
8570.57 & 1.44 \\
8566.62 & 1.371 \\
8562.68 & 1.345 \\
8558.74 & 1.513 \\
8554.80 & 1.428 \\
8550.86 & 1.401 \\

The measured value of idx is -1.3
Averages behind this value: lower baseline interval 1.6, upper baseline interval 1.48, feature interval 1.61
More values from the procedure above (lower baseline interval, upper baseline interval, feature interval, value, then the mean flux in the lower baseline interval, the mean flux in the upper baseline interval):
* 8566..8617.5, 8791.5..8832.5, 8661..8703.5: 2.1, 1.4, 1.58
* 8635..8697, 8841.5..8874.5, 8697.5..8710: 0.1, 1.41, 1.47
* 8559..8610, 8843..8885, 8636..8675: 0.4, 1.42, 1.47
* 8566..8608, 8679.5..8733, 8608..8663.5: 3.3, 1.42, 1.44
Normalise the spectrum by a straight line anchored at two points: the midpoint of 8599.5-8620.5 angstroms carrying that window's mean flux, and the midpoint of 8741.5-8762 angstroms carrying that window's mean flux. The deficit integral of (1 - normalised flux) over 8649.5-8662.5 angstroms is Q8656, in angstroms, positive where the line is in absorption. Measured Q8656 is -0.1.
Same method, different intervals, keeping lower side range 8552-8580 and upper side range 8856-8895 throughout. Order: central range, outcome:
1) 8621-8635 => 1.86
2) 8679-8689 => 0.40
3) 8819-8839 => -0.96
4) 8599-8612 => 0.30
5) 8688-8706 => 0.50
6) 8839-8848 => -0.48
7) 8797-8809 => -0.88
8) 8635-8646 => 0.64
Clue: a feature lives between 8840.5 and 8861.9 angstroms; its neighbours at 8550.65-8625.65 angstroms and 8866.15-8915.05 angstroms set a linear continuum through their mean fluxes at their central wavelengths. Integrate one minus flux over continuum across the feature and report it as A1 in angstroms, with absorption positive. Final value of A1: 0.5 angstroms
